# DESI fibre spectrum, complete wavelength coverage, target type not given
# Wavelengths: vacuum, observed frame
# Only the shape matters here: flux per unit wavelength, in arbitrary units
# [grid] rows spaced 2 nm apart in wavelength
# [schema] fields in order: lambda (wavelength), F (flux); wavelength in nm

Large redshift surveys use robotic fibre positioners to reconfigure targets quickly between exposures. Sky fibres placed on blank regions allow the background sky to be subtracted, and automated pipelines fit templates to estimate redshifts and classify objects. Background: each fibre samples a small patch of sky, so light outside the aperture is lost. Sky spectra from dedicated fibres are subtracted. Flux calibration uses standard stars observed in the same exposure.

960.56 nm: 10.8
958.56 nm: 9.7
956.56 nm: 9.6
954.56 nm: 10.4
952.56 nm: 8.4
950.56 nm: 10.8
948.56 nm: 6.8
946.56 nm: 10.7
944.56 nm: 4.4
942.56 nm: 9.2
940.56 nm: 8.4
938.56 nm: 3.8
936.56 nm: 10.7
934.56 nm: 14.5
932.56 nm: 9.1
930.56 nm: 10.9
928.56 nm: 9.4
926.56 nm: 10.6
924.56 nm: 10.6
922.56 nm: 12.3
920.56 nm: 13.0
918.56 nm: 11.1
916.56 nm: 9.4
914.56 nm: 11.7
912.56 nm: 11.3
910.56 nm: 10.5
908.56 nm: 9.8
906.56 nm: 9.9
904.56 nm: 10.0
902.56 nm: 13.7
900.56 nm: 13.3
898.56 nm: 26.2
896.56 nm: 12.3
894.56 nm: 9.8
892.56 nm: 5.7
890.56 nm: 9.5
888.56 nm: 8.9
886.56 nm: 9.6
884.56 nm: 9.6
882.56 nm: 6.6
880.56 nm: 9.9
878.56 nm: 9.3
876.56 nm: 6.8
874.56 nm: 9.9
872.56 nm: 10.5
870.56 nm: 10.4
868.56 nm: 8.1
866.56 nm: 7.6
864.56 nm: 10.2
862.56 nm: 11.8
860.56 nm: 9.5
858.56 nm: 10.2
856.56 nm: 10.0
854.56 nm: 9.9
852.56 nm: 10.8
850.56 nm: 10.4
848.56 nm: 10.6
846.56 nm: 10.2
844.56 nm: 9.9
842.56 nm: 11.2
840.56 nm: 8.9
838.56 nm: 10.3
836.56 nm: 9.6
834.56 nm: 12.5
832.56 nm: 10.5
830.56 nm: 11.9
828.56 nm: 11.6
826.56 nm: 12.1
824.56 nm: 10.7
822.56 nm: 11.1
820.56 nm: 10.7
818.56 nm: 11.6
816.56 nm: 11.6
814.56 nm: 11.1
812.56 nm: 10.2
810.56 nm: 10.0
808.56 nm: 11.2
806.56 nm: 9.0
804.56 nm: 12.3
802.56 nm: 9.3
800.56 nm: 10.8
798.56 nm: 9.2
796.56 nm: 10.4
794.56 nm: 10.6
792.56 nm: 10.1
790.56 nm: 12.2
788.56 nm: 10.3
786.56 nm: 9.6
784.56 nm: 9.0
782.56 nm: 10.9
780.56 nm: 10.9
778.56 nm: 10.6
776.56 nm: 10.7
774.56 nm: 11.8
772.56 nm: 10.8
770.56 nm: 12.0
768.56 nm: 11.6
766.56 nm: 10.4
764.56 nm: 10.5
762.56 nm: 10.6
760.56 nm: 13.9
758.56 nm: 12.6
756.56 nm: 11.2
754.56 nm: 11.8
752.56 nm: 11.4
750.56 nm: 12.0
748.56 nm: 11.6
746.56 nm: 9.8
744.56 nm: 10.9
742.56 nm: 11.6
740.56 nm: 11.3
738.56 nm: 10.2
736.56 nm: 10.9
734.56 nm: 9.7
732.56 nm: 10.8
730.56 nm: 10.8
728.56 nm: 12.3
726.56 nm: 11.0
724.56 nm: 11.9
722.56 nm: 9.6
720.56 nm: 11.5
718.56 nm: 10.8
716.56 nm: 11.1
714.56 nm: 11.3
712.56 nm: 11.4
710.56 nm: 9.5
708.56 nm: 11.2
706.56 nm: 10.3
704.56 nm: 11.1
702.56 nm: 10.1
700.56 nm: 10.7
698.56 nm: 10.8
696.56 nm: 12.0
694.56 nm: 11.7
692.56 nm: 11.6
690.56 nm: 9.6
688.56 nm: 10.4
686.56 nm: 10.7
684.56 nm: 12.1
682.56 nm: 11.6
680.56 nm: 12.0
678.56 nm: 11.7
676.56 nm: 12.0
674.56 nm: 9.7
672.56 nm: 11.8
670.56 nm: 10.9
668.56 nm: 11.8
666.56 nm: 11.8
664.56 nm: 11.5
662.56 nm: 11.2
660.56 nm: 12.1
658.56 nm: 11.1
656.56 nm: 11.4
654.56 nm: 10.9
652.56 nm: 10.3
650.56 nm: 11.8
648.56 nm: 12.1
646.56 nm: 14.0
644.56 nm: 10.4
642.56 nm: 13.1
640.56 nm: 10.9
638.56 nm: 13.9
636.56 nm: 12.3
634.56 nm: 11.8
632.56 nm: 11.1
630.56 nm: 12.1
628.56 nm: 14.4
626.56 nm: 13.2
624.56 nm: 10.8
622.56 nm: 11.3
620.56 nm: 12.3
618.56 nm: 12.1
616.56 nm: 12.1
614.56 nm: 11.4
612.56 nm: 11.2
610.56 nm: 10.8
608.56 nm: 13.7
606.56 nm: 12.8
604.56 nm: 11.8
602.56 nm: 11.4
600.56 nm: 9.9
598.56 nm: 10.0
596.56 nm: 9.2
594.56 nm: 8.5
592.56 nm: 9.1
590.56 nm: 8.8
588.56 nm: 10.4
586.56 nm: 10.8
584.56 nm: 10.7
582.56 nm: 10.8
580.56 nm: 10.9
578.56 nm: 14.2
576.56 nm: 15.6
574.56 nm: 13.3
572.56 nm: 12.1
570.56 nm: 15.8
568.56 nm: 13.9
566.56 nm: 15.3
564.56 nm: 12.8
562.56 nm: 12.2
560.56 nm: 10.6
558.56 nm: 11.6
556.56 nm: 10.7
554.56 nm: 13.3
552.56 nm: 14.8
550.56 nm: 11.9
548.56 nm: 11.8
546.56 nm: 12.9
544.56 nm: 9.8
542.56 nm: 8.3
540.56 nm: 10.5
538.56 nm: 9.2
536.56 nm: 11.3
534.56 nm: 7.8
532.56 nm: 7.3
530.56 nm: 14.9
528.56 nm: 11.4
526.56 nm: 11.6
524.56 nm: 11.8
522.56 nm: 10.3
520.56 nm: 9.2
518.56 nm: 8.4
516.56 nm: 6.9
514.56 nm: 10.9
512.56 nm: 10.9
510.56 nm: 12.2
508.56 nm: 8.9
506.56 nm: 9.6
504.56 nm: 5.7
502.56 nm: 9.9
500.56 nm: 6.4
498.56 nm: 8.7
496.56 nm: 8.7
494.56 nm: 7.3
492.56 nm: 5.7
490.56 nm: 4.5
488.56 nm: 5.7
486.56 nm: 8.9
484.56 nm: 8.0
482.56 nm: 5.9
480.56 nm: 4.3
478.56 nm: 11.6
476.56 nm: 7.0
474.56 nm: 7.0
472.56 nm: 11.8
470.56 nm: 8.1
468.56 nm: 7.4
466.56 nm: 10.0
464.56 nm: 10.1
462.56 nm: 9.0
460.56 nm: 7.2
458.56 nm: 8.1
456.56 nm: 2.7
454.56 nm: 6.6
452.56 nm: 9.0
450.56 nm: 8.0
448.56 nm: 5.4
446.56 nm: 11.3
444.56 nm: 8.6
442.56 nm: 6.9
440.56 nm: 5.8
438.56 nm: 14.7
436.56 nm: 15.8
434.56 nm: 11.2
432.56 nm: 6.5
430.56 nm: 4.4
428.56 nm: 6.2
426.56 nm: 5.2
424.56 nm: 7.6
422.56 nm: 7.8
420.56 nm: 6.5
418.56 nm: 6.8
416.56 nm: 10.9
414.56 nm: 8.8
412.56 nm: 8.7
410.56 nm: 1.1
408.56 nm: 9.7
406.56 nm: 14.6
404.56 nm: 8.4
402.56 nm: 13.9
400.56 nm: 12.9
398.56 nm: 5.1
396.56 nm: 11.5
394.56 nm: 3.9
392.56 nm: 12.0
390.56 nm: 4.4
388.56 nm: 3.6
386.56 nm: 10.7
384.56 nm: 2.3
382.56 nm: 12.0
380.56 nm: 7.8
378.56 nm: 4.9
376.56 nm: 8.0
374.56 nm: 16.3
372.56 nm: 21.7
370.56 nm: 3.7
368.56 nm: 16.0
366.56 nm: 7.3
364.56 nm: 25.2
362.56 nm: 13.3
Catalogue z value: 0.369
